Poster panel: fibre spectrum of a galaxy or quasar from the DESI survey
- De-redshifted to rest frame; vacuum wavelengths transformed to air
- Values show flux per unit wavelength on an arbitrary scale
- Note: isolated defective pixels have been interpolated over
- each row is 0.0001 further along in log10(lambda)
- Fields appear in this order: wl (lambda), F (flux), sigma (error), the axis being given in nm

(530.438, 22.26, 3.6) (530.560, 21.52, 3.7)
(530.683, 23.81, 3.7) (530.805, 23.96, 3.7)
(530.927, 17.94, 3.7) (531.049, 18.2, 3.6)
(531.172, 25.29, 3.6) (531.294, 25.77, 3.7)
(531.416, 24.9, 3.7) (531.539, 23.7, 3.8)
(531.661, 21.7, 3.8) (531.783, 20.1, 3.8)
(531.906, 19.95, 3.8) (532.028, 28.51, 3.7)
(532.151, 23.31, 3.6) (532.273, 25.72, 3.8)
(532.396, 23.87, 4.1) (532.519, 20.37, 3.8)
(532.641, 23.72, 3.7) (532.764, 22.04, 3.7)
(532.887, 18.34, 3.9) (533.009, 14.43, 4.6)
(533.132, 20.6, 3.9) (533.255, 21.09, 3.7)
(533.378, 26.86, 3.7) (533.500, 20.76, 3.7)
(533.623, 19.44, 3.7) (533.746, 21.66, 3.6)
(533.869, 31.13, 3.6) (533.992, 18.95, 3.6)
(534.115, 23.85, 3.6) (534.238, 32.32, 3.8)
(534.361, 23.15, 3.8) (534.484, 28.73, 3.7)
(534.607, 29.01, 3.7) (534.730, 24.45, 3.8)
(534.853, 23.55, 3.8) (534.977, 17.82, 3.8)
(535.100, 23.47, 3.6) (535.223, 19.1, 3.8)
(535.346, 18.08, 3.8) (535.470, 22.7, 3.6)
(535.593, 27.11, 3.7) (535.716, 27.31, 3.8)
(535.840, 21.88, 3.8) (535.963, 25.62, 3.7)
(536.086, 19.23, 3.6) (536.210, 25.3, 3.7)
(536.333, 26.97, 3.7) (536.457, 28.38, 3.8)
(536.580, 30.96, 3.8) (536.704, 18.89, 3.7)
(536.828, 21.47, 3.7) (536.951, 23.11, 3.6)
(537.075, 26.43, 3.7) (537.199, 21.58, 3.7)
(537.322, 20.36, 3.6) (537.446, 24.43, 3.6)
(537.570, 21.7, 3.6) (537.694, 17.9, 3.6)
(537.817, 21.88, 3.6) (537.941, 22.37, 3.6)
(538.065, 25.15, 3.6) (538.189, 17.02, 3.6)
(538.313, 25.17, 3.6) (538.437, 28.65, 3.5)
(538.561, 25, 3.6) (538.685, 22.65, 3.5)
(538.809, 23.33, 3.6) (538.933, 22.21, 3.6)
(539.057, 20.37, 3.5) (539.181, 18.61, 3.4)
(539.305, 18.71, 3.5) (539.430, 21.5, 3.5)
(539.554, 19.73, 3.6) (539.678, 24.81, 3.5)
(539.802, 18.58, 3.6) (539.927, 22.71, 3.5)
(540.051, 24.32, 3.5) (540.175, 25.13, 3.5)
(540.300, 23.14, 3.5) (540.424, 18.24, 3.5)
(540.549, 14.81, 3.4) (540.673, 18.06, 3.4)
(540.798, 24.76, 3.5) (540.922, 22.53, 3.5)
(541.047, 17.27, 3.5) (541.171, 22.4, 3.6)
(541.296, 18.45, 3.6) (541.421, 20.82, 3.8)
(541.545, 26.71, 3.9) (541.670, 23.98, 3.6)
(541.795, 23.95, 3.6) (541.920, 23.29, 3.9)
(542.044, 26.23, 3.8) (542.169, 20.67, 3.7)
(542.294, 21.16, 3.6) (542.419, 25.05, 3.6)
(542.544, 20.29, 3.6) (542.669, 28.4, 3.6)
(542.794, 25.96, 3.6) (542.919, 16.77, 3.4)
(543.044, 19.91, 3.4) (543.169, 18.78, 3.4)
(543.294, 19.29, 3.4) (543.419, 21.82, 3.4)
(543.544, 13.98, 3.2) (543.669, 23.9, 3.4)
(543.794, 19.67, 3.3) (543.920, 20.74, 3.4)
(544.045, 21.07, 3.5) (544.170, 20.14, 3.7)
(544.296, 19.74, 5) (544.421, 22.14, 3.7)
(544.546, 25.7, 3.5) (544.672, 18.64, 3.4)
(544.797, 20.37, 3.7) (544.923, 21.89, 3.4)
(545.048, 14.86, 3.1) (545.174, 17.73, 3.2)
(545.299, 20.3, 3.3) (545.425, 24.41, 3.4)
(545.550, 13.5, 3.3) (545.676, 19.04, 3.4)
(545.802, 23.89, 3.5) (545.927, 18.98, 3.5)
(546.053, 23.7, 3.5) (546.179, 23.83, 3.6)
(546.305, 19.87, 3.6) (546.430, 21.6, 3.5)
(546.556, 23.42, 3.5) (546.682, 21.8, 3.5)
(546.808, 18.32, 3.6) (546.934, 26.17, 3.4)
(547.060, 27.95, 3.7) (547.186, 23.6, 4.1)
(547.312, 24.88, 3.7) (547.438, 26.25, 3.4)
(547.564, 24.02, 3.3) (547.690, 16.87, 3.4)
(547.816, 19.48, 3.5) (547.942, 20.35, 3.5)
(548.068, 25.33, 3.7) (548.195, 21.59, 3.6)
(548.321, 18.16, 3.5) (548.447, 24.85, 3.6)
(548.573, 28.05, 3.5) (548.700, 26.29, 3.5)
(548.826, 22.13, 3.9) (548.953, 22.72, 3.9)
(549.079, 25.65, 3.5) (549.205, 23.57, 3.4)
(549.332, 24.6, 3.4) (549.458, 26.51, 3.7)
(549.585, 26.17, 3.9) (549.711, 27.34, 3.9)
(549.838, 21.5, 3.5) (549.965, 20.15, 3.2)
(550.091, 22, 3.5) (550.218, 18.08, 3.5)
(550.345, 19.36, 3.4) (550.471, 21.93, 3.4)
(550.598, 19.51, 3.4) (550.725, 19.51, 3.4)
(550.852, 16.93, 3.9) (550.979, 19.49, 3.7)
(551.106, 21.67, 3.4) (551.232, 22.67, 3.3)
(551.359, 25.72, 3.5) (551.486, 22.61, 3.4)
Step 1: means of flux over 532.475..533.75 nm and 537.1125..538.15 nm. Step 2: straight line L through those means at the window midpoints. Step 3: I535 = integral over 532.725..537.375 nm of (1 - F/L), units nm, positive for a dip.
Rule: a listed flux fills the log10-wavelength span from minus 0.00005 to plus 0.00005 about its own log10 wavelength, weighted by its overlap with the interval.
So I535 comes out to -0.44 nm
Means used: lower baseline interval 20.8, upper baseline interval 21.9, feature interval 23.3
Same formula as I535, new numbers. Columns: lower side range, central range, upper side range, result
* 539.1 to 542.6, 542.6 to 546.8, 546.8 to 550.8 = 0.29 nm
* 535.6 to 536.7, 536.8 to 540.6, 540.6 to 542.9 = 0.34 nm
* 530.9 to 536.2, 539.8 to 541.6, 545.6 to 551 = 0.12 nm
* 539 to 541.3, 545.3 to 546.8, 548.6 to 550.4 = 0.09 nm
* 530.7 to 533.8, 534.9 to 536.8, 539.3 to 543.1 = -0.12 nm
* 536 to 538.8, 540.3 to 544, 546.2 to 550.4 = 0.30 nm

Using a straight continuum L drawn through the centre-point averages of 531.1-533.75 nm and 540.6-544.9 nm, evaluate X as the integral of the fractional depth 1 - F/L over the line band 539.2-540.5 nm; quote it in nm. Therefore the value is 0.01 nm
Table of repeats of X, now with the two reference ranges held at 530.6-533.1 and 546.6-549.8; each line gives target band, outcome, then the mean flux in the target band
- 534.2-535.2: -0.11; 24.9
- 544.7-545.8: 0.20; 19.3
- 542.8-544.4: 0.23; 19.9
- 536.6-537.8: 0.03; 22.1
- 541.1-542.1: 0.00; 23.2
